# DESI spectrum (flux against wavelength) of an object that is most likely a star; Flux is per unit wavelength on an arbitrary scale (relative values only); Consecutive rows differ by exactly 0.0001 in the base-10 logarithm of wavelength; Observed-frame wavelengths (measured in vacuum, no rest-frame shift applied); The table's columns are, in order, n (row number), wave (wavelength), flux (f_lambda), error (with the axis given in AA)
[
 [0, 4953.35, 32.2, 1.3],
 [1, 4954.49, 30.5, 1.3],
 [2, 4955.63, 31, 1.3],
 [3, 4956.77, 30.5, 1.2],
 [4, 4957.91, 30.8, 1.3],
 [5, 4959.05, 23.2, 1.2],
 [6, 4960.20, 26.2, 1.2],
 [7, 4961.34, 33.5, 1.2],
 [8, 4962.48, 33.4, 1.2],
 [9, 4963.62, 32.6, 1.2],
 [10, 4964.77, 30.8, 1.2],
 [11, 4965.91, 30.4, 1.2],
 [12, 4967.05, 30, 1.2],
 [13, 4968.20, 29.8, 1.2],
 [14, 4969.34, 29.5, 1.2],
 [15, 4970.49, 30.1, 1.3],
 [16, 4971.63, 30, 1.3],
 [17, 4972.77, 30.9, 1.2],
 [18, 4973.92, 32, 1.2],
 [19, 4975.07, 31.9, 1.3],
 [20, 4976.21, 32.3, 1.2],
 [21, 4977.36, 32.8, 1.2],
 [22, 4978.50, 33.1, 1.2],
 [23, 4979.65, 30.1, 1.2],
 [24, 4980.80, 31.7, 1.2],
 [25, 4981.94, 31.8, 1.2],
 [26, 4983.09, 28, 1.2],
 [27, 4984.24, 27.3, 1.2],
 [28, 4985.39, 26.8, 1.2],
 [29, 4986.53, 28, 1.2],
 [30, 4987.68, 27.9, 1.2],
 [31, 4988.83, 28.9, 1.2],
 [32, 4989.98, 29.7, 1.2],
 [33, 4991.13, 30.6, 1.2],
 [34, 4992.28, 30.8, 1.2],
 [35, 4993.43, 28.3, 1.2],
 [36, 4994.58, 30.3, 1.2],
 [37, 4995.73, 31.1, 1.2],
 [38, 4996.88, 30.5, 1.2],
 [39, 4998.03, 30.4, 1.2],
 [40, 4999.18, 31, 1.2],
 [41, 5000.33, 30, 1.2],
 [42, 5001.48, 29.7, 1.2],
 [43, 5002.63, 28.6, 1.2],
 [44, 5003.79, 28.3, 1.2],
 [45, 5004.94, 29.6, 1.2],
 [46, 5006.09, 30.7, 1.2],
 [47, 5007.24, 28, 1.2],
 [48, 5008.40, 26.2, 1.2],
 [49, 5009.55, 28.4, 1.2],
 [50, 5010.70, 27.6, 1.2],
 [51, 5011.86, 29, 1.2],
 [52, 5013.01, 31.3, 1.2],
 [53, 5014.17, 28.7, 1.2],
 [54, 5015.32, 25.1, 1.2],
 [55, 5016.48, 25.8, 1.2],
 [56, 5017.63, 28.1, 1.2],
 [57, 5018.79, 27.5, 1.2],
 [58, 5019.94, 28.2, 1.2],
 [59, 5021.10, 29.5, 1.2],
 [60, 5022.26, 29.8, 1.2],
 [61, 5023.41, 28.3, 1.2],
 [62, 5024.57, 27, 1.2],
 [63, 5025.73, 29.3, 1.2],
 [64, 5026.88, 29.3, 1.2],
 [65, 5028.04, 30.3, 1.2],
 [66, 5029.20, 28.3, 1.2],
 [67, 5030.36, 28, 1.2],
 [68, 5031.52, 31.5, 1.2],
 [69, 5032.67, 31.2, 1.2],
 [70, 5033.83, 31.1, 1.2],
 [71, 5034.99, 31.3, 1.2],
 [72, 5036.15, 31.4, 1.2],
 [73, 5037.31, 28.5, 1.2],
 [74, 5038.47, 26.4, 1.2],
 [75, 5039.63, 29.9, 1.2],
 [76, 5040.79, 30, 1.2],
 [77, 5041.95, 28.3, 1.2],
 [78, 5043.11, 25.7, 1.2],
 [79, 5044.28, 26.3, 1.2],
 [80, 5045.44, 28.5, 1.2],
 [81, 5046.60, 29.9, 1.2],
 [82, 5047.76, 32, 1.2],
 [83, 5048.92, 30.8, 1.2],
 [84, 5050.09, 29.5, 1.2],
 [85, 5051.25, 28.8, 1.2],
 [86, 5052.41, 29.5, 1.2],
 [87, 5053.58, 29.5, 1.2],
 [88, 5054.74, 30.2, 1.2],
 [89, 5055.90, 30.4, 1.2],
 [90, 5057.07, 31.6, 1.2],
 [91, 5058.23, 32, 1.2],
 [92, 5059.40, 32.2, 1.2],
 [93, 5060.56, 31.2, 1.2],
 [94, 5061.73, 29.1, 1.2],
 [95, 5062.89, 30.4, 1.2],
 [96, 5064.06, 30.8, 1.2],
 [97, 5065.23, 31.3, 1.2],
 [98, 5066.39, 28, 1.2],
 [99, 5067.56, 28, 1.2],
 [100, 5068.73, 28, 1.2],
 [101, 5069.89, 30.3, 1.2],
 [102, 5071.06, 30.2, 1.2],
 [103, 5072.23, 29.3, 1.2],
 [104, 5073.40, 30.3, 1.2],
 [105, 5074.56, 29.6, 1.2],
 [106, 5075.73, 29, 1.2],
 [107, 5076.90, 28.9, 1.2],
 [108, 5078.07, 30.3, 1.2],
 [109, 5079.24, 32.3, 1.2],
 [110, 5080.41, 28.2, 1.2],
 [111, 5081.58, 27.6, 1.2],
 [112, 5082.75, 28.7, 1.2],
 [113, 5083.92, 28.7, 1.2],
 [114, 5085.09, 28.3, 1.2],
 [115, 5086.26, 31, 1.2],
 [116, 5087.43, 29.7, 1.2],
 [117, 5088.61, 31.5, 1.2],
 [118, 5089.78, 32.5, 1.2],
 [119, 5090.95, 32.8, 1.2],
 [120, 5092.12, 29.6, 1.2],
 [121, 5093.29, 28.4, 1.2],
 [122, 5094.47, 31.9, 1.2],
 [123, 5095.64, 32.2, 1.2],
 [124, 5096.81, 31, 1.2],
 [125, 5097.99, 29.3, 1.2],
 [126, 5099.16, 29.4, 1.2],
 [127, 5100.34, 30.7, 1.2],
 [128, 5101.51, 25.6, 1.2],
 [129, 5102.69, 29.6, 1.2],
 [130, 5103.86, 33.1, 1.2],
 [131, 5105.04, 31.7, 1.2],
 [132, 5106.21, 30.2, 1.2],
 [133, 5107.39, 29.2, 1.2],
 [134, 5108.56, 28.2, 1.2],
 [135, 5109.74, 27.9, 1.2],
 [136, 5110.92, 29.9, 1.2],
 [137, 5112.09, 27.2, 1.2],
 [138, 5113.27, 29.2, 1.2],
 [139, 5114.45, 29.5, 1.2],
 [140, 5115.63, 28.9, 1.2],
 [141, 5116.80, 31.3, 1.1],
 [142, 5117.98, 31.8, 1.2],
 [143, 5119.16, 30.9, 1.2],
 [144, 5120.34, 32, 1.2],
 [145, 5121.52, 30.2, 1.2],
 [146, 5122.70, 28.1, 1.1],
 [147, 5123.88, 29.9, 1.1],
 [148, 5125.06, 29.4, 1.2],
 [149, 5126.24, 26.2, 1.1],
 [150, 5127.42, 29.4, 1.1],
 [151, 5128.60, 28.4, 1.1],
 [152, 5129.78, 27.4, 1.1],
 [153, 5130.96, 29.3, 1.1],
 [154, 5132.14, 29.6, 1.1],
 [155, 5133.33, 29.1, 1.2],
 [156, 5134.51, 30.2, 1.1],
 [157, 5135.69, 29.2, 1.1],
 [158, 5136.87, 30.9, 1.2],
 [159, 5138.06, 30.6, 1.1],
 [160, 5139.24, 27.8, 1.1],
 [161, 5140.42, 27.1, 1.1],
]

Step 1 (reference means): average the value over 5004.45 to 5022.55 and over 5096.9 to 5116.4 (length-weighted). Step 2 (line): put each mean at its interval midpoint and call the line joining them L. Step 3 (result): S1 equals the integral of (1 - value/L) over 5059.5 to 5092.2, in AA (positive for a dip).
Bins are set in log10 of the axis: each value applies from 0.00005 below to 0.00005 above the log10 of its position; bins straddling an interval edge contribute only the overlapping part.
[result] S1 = -0.9 AA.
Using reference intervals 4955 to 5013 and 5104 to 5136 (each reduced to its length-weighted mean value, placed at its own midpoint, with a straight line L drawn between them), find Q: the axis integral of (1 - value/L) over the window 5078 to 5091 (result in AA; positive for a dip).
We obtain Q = -0.2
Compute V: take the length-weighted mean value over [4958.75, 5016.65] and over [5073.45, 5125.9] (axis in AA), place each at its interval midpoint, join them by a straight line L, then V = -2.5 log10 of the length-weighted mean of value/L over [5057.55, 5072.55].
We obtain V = -0.01 mag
